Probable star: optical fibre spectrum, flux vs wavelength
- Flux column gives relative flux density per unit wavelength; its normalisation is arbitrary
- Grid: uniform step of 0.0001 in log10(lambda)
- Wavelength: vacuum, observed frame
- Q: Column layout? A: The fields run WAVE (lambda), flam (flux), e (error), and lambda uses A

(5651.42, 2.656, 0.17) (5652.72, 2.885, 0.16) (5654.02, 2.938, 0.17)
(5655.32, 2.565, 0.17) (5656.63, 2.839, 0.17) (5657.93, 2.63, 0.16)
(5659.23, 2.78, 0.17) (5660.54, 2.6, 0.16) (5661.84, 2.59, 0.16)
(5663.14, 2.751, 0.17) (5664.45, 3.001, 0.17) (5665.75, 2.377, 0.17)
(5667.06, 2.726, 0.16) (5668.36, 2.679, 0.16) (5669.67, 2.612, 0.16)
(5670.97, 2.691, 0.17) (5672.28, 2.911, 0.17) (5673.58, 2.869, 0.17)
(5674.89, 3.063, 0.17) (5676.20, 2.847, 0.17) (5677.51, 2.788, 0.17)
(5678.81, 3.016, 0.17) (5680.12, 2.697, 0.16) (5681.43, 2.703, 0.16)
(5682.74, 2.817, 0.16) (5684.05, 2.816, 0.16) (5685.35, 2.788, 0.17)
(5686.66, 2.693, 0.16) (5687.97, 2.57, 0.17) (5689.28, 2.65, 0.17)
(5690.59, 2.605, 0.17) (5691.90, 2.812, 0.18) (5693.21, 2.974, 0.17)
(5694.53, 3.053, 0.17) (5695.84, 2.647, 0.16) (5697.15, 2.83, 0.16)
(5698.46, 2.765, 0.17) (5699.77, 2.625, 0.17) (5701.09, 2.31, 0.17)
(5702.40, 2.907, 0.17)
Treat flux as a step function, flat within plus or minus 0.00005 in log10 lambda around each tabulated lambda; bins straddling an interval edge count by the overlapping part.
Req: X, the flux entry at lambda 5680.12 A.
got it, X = 2.697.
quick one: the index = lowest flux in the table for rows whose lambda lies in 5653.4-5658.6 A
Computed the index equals 2.565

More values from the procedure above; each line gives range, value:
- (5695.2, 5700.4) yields 2.625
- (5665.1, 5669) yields 2.377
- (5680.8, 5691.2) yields 2.57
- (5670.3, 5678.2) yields 2.691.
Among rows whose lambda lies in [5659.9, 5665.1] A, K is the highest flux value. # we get 3.001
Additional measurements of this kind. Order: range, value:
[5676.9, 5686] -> 3.016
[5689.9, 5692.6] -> 2.812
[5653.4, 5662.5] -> 2.938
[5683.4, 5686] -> 2.816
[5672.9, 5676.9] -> 3.063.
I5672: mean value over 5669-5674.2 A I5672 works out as 2.77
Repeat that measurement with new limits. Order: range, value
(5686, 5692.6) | 2.67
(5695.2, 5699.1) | 2.75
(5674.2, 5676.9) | 2.94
